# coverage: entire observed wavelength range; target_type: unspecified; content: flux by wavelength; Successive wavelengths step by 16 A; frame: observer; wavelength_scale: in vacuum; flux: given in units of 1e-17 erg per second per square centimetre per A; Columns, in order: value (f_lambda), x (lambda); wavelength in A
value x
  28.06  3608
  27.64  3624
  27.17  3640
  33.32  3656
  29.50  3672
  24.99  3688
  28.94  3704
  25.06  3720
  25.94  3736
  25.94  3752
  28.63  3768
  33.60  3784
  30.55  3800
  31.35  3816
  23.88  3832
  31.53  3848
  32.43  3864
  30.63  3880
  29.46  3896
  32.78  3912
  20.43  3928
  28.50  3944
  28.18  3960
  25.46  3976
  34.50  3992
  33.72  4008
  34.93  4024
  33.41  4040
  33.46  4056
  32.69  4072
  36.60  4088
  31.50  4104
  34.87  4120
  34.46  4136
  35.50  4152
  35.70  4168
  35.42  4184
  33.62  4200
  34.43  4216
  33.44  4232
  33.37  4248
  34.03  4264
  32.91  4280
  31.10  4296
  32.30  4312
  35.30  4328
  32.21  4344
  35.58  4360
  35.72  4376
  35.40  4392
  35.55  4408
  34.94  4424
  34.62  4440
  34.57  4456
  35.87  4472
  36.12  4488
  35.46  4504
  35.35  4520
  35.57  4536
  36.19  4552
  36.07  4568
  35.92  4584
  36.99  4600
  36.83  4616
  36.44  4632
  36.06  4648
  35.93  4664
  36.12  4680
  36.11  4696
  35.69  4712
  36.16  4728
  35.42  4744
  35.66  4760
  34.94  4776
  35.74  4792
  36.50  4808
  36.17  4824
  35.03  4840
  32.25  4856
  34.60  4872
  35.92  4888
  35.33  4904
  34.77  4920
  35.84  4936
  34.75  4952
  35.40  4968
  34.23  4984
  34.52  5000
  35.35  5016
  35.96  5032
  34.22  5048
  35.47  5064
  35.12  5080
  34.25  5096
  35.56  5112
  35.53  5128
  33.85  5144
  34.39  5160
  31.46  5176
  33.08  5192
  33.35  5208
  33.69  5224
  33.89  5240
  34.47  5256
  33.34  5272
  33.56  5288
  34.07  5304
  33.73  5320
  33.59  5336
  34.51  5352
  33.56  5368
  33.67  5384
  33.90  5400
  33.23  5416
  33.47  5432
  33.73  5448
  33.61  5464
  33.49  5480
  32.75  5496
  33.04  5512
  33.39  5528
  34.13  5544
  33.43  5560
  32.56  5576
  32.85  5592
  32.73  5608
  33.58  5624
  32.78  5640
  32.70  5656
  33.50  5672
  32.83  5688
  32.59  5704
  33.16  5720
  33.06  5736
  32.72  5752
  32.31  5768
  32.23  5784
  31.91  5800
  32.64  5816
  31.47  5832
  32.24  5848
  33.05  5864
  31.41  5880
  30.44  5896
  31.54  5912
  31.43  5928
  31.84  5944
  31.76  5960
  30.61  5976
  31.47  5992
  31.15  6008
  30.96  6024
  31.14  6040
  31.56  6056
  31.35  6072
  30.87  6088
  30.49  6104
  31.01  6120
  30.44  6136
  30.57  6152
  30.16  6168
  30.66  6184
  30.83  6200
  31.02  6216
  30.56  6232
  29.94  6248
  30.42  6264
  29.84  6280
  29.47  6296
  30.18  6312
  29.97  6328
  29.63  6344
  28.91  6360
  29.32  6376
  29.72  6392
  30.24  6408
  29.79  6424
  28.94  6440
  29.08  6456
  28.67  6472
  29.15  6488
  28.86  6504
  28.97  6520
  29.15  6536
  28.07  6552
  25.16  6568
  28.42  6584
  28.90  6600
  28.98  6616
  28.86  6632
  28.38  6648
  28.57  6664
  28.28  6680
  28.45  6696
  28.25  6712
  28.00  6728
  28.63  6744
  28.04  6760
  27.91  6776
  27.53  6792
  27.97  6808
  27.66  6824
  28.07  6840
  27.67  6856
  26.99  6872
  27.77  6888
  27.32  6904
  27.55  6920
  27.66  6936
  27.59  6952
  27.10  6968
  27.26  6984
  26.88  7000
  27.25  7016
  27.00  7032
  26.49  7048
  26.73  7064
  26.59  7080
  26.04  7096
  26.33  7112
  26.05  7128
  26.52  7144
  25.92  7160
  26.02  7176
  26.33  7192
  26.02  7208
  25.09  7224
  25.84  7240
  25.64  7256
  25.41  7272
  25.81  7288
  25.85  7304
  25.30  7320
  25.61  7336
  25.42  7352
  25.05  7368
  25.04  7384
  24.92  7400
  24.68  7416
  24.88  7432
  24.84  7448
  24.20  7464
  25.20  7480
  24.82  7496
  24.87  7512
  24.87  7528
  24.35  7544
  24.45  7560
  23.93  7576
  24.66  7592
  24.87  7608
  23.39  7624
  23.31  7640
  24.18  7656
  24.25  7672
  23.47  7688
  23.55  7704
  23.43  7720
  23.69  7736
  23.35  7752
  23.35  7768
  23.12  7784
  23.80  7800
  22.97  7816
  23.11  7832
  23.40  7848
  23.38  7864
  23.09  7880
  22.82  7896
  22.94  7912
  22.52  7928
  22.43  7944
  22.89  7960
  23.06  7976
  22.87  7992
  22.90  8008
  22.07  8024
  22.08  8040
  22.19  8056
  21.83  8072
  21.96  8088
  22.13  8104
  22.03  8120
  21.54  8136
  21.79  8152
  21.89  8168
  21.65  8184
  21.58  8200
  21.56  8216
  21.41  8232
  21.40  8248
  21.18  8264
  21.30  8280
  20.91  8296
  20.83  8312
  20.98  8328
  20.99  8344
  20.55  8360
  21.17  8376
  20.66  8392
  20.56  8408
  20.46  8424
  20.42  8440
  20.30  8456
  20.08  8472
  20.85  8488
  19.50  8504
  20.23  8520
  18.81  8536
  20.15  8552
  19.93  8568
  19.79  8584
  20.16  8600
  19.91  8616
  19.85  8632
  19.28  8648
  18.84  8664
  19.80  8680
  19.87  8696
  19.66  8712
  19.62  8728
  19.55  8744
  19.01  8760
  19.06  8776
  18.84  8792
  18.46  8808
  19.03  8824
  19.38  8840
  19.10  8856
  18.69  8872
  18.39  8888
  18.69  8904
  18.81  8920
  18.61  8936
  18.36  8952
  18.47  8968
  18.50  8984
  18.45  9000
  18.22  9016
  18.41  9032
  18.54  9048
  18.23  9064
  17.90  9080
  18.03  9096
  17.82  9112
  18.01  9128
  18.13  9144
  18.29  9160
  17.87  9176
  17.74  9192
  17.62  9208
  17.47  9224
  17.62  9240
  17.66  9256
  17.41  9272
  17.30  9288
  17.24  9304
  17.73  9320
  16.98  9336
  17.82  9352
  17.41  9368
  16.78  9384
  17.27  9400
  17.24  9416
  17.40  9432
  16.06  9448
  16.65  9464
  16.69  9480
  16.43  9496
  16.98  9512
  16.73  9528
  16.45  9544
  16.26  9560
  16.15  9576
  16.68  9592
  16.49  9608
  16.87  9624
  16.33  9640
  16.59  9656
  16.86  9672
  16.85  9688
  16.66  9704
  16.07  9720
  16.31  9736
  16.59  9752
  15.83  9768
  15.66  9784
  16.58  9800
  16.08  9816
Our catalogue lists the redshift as 0.00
